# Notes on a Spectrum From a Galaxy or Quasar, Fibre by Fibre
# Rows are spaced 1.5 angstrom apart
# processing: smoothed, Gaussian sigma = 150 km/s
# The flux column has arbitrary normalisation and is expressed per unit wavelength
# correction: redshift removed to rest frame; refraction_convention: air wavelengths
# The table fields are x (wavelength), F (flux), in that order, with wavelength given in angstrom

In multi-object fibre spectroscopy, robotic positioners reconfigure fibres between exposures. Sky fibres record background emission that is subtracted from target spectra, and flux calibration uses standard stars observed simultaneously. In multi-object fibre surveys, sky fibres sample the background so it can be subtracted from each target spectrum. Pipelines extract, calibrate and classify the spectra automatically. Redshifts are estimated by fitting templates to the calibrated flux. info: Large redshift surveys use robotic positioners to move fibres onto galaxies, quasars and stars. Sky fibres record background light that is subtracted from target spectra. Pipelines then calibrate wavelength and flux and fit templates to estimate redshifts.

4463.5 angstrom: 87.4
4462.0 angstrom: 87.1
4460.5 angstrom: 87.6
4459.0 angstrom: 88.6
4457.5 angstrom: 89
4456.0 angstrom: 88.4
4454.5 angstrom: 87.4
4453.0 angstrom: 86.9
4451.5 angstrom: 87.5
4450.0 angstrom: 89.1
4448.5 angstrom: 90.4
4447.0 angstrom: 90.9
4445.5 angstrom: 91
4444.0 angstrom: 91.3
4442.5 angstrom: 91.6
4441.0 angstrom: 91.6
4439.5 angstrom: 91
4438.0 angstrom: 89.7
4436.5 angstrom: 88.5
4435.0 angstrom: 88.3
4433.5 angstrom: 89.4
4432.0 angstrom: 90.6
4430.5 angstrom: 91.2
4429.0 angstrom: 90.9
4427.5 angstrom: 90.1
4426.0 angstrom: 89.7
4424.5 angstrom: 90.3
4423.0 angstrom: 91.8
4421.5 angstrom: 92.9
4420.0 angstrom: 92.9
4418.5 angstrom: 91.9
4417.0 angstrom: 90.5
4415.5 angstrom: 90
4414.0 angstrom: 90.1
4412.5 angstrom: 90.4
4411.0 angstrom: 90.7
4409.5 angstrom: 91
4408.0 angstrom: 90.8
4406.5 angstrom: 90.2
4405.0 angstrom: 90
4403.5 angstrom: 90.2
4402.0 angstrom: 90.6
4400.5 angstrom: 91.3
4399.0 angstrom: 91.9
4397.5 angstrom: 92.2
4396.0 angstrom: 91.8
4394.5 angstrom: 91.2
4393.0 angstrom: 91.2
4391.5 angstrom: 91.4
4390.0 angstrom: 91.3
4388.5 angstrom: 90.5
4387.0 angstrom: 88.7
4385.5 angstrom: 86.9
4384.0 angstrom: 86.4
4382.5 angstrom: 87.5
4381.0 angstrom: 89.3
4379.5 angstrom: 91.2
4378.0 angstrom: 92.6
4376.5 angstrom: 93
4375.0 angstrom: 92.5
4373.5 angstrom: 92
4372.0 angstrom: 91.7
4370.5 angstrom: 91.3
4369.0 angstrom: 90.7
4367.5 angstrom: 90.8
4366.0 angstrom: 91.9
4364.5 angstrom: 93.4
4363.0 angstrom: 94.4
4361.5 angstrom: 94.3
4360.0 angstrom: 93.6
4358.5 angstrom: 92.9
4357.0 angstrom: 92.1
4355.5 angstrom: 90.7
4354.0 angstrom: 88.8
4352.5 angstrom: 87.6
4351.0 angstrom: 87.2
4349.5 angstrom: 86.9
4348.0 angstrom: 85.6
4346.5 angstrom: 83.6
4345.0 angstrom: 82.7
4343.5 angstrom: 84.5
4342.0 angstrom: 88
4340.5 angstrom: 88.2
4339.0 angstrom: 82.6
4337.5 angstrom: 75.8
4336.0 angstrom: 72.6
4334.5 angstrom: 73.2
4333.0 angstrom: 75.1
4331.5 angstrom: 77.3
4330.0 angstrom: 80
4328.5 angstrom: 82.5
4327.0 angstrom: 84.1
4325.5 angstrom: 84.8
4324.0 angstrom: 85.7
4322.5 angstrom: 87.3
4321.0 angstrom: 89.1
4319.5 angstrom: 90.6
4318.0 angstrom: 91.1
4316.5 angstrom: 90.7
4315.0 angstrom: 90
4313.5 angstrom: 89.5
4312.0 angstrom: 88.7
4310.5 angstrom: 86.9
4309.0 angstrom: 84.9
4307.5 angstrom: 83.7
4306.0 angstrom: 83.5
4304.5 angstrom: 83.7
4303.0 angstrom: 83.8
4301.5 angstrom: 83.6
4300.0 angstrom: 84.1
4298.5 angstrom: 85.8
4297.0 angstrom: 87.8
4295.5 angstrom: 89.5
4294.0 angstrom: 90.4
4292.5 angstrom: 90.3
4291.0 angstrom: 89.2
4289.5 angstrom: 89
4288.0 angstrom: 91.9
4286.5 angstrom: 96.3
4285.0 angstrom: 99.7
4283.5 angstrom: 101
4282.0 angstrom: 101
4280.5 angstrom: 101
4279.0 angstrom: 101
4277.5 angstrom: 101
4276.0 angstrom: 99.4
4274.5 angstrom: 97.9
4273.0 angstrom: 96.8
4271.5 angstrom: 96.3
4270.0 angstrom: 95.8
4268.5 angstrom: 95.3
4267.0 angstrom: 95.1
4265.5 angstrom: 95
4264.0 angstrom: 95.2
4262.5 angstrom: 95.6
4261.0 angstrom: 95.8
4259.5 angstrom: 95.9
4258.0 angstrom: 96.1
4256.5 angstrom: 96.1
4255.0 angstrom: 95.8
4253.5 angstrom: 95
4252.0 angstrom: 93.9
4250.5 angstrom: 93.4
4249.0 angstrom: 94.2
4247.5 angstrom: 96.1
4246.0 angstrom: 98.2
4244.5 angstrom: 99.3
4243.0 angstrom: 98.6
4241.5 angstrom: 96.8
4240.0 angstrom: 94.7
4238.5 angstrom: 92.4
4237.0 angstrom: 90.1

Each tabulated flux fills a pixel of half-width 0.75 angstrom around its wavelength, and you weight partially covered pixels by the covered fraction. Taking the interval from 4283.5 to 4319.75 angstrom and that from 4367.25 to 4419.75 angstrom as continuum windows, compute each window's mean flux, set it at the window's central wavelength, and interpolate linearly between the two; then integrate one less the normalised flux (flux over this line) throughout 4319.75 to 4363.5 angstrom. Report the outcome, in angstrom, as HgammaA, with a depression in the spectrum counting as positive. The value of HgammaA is 2.14 angstrom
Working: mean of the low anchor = 88.8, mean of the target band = 85.2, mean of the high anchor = 90.7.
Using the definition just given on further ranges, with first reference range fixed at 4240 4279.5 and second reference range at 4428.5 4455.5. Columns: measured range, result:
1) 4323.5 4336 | 1.9 angstrom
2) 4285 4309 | 1.8 angstrom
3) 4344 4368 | 0.8 angstrom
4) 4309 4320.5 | 0.6 angstrom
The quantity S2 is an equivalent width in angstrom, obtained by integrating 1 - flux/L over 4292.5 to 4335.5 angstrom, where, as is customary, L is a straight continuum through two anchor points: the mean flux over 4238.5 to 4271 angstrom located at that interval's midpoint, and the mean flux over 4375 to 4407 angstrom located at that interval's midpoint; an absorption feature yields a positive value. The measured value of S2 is 3.8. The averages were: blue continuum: 95.7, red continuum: 90.5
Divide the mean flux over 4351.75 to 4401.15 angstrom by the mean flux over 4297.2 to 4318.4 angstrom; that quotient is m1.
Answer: 1.05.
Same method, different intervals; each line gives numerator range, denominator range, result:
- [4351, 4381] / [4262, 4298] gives 0.96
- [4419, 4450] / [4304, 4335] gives 1.07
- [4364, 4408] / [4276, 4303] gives 0.98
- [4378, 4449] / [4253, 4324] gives 0.98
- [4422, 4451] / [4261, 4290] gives 0.93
